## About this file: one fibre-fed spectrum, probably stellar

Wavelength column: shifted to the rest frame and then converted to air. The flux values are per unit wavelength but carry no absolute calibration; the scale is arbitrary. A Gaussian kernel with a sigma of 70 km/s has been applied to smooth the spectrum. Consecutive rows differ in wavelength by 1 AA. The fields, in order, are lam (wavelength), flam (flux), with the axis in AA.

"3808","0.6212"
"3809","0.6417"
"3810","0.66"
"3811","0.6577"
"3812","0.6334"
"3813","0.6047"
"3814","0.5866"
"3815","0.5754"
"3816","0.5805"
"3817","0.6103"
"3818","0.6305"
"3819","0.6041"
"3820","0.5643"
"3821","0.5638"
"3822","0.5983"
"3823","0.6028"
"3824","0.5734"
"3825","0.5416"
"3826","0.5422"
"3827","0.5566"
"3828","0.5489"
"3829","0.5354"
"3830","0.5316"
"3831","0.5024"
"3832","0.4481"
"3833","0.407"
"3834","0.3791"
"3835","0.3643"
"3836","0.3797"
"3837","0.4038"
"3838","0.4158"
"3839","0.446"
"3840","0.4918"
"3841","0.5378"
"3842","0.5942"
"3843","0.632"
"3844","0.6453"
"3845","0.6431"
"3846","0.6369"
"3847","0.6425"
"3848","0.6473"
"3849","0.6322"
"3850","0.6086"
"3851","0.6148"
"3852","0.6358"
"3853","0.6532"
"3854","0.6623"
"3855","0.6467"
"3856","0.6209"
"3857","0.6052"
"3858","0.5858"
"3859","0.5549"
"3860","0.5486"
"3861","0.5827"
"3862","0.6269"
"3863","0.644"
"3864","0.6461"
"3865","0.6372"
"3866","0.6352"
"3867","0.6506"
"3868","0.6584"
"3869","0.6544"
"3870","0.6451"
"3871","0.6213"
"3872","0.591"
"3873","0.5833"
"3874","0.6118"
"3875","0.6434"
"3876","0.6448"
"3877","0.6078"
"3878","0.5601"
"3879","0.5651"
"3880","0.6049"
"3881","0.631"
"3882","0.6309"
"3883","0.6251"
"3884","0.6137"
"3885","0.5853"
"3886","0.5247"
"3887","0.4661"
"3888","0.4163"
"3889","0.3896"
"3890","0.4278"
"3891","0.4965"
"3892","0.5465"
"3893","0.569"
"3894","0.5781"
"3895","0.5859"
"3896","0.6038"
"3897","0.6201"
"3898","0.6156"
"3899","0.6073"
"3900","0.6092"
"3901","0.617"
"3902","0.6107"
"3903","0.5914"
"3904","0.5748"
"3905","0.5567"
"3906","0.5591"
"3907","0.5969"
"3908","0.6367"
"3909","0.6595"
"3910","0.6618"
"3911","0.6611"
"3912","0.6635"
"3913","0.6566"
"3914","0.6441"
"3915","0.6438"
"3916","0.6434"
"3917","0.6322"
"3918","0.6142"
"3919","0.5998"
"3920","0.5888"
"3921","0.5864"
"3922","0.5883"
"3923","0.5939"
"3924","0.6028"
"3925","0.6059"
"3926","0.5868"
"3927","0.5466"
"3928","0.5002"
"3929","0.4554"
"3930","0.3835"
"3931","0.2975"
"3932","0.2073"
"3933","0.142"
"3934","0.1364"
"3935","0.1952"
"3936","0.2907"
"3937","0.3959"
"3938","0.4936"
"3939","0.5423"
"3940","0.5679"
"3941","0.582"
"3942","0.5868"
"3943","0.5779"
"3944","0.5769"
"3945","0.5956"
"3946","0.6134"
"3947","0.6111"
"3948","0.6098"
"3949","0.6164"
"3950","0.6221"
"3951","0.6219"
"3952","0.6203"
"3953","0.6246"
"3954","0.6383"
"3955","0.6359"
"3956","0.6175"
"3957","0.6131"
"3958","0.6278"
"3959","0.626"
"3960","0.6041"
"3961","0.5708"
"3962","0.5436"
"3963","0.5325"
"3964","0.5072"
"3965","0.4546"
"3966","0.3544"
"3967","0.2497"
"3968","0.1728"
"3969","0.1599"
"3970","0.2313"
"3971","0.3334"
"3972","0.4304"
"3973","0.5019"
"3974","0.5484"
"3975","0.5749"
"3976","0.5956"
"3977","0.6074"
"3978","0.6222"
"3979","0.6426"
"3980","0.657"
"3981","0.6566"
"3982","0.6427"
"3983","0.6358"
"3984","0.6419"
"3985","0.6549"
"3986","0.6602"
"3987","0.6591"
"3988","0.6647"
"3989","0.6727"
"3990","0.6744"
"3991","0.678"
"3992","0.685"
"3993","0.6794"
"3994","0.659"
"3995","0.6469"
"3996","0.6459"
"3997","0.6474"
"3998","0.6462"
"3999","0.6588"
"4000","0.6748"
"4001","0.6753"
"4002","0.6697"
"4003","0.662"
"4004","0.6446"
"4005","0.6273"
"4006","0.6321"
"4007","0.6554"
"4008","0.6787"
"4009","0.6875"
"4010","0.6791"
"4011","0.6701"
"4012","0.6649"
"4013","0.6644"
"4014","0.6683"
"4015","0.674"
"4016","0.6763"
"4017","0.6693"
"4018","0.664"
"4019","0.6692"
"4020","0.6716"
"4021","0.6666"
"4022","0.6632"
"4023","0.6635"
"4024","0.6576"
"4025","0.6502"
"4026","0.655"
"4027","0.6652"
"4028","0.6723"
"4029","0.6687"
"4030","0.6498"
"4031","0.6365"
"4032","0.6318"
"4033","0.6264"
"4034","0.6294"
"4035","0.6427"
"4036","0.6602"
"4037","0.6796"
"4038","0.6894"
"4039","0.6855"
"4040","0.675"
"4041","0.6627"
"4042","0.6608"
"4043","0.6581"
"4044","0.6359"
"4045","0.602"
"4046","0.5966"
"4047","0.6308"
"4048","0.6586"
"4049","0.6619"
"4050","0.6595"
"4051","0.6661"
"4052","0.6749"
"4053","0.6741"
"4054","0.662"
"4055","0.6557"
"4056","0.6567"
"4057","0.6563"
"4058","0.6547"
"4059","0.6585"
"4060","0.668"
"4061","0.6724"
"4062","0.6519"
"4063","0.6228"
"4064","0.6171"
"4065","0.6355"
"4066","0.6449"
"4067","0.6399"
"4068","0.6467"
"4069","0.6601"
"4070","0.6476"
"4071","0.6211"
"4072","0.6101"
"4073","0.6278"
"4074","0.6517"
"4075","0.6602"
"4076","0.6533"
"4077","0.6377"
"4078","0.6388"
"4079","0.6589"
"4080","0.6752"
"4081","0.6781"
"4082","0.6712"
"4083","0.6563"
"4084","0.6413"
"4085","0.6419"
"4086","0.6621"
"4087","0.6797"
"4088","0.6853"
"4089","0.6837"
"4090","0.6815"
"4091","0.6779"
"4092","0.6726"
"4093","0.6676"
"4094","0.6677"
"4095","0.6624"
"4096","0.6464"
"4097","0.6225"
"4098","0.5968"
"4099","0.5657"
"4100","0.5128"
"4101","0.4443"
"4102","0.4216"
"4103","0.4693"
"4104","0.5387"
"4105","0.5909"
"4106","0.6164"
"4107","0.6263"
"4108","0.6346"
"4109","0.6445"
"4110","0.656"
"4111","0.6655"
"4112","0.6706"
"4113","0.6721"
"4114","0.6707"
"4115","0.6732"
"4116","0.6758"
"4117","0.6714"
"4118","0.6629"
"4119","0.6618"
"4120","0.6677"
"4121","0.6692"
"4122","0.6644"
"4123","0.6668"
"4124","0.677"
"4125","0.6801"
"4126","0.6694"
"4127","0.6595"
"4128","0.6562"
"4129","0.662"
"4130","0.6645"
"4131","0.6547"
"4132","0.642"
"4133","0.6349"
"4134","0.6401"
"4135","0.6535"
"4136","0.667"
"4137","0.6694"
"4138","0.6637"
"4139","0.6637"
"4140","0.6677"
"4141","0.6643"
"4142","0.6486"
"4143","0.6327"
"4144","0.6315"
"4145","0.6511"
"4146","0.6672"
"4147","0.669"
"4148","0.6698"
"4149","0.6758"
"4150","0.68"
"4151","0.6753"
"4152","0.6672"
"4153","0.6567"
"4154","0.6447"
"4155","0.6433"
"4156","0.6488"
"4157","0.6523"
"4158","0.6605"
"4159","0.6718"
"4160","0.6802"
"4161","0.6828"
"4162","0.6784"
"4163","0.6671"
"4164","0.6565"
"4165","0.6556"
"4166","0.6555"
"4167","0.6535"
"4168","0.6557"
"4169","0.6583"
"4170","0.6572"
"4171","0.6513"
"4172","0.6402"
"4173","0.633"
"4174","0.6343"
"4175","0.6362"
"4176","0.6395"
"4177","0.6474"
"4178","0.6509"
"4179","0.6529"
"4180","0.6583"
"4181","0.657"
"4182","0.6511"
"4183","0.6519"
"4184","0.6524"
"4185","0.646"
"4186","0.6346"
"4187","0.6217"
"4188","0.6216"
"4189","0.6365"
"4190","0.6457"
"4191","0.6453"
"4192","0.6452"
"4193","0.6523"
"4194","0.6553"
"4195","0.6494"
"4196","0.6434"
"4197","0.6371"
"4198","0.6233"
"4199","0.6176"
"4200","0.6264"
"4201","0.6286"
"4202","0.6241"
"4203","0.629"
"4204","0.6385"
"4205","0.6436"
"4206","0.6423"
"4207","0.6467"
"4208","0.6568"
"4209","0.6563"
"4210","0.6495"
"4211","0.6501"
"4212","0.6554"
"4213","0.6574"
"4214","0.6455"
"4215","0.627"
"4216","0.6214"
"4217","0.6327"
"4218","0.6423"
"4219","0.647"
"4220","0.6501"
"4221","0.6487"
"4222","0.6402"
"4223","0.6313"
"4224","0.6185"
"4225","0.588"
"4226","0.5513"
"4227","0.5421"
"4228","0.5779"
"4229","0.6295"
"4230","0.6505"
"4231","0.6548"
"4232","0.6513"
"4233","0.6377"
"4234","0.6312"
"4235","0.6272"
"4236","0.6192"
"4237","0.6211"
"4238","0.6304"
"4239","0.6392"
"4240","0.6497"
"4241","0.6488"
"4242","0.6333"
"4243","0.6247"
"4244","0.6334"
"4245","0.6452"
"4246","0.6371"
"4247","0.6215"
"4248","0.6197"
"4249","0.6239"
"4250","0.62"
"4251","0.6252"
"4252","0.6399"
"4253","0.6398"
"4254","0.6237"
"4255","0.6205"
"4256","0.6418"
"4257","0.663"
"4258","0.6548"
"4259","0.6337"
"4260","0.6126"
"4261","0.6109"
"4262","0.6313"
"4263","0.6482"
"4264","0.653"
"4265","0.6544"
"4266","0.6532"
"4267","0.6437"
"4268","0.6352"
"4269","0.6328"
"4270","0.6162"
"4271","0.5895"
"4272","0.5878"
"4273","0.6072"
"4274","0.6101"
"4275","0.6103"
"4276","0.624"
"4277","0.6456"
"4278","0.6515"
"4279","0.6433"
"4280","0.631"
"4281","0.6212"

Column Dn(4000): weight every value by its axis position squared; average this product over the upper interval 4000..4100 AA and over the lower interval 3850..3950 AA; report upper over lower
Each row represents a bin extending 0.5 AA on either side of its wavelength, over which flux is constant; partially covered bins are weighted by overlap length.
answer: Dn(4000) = 1.24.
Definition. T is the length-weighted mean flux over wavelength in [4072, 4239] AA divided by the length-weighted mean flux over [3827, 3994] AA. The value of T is 1.1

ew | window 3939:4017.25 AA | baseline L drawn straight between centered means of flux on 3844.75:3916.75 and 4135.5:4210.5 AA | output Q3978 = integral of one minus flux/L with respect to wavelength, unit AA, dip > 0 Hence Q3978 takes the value 2.9 AA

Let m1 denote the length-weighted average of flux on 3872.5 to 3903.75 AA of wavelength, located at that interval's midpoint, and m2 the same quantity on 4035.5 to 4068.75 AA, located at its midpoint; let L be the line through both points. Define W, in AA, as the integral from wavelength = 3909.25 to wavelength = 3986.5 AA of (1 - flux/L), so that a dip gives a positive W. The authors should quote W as 8.7 AA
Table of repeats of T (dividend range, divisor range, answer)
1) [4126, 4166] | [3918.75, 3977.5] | 1.32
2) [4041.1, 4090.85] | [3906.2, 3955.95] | 1.19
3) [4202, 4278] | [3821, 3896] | 1.11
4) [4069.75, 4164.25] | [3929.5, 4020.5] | 1.14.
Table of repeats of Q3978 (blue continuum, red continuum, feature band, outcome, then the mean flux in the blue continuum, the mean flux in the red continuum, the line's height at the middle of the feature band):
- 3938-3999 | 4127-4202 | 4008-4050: -4.2 AA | 0.575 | 0.652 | 0.598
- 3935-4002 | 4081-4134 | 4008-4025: -2.2 AA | 0.569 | 0.639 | 0.593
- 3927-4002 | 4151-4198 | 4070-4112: -1.5 AA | 0.541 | 0.651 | 0.607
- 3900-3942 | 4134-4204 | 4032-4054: -2.4 AA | 0.531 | 0.651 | 0.59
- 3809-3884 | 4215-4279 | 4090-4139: -1.8 AA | 0.584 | 0.629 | 0.614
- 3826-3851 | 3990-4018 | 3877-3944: 4.9 AA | 0.528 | 0.664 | 0.587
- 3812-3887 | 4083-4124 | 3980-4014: -2.8 AA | 0.58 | 0.633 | 0.611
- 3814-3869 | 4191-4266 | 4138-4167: -1.8 AA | 0.572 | 0.634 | 0.622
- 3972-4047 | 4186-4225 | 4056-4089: -0.3 AA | 0.65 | 0.639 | 0.646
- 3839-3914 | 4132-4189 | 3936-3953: 1.2 AA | 0.6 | 0.654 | 0.613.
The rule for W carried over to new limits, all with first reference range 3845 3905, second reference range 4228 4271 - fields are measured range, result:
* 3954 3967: 1.2 AA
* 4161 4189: -1.0 AA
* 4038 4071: -2.0 AA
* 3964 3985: 4.0 AA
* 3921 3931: 1.2 AA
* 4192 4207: -0.2 AA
